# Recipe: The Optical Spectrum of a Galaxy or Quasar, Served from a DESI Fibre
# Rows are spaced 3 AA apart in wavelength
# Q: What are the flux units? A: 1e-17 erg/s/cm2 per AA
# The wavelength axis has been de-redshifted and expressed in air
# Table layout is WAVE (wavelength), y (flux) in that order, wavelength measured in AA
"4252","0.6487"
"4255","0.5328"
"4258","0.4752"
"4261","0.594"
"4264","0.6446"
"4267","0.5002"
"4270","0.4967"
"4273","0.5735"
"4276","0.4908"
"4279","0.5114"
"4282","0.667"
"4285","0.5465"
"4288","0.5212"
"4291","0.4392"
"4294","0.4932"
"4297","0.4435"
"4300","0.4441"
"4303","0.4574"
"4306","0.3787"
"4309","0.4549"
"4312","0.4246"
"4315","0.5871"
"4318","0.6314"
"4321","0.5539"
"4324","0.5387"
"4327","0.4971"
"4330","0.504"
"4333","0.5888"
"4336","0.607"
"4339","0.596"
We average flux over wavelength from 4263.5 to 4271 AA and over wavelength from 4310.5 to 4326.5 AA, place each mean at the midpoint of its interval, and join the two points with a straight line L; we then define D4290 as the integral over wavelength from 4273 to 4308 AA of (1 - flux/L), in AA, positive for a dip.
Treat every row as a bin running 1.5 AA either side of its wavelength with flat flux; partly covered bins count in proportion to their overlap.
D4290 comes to 3.0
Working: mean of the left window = 0.538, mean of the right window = 0.544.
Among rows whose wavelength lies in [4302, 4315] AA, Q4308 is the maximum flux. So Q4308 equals 0.5871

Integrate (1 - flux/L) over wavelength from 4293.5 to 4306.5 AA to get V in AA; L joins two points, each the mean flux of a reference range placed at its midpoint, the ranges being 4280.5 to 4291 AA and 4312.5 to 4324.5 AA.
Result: 2.7 AA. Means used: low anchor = 0.558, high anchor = 0.568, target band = 0.445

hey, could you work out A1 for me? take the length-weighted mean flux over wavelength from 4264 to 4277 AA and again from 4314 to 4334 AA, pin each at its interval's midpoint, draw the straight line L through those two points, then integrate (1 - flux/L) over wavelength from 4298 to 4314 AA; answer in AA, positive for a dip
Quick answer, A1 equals 3.2 AA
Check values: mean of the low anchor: 0.531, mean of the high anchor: 0.556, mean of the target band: 0.437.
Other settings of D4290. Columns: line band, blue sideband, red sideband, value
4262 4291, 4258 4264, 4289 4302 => -1.3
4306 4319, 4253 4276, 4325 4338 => 1.1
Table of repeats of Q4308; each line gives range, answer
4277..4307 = 0.667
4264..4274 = 0.6446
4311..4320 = 0.6314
